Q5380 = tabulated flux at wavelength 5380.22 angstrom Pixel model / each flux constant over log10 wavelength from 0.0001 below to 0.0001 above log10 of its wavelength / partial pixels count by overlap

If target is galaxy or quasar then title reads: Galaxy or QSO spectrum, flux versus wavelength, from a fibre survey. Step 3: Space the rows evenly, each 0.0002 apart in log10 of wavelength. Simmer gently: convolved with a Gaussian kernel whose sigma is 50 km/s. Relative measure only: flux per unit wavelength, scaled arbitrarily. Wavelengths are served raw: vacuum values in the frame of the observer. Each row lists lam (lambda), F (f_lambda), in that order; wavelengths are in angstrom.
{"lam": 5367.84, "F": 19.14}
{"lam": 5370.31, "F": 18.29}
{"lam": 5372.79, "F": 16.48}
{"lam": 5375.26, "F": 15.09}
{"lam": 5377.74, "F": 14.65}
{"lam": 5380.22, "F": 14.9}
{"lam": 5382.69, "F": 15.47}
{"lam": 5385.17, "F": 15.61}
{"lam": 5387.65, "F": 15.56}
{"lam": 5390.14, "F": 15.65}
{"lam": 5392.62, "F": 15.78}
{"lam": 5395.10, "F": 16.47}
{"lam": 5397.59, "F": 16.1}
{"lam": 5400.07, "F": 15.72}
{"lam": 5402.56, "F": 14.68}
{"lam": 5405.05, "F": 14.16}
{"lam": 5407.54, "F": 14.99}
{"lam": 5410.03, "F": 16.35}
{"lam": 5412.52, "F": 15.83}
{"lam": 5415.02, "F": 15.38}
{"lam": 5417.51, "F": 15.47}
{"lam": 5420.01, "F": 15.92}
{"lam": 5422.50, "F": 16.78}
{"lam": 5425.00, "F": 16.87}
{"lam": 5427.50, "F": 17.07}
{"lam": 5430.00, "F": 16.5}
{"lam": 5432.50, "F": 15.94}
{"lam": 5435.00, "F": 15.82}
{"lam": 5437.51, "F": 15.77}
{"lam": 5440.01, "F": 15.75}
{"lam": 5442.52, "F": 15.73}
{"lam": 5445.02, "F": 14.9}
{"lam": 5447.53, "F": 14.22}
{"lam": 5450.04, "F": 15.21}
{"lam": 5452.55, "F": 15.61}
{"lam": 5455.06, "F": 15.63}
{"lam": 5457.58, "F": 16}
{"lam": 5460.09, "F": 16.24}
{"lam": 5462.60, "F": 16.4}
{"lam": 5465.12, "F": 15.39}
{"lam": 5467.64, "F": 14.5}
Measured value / 14.9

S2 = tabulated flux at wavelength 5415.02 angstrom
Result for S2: 15.38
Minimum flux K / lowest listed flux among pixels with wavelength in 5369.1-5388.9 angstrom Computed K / 14.65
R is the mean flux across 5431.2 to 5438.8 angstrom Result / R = 15.9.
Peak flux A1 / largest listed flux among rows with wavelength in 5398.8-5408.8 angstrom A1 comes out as 15.72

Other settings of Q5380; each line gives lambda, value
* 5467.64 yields 14.5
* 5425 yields 16.87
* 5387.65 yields 15.56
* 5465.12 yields 15.39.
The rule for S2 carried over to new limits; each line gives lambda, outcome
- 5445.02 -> 14.9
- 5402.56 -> 14.68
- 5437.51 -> 15.77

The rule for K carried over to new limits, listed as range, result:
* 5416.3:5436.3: 15.47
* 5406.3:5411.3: 14.99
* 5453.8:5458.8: 15.63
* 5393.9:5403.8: 14.68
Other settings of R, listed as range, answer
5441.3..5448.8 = 15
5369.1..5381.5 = 15.9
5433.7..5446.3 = 15.6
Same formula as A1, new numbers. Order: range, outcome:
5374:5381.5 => 15.09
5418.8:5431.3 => 17.07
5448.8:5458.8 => 16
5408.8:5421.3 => 16.35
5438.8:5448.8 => 15.75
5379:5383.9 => 15.47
